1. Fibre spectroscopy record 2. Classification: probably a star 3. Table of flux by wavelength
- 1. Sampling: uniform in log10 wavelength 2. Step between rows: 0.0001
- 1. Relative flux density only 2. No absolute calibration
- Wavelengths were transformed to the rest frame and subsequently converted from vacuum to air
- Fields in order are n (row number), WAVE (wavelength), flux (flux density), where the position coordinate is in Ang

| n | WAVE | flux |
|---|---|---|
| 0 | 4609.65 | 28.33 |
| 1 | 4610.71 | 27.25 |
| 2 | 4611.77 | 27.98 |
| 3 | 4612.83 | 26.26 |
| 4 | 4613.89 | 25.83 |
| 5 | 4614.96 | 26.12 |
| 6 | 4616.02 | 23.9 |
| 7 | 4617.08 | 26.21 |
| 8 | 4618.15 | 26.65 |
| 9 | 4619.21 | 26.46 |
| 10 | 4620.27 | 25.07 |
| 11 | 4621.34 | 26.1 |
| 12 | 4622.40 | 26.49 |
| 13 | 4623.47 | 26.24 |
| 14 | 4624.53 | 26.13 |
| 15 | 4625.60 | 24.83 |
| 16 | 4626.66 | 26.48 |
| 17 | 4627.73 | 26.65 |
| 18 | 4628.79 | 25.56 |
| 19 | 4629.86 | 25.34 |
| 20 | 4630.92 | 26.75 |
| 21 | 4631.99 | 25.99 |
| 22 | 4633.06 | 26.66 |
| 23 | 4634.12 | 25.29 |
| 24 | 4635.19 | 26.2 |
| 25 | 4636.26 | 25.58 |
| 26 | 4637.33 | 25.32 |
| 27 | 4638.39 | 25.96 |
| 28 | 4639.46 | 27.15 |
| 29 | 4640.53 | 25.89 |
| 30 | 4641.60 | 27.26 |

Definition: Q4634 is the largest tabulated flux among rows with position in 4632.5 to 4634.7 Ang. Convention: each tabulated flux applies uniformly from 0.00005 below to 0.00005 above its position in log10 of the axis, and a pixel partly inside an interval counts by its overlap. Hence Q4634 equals 26.66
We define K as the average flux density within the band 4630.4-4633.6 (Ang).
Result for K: 26.5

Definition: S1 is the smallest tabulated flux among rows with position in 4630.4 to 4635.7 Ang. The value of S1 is 25.29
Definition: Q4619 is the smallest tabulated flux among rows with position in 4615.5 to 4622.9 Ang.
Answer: 23.9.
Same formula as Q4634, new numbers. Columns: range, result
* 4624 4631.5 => 26.75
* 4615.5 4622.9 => 26.65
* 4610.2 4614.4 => 27.98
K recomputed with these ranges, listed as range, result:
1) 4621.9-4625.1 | 26.2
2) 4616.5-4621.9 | 26.1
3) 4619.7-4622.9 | 25.9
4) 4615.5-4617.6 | 25.1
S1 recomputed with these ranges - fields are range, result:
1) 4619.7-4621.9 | 25.07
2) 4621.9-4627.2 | 24.83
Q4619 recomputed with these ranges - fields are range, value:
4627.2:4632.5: 25.34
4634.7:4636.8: 25.58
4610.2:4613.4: 26.26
